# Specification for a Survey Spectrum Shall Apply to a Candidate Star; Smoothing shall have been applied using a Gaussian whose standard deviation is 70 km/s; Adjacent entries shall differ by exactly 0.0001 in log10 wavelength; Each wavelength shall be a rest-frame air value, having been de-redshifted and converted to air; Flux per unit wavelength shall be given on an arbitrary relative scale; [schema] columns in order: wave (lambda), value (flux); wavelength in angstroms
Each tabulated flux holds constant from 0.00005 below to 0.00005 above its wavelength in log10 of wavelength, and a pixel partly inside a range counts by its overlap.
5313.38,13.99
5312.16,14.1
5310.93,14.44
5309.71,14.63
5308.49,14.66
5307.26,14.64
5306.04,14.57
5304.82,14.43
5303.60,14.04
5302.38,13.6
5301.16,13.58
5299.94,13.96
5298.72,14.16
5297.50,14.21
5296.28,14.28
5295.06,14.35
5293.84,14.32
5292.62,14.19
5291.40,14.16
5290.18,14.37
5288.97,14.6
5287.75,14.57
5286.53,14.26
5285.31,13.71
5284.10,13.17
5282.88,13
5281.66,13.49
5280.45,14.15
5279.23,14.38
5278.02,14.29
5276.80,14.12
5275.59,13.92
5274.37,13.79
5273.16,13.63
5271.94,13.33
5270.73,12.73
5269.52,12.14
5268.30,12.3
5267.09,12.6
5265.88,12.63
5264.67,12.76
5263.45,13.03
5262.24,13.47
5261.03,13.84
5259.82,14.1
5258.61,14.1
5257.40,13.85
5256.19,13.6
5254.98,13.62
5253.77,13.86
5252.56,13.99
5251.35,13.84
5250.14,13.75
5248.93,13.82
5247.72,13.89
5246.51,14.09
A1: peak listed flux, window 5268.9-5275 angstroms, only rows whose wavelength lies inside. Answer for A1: 13.79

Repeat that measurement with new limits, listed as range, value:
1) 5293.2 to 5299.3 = 14.35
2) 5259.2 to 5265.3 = 14.1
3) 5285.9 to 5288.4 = 14.57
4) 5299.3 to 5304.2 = 14.04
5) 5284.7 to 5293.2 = 14.6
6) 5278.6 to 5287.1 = 14.38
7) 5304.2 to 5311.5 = 14.66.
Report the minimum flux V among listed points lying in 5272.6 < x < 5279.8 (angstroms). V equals 13.63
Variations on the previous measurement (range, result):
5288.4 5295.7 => 14.16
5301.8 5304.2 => 13.6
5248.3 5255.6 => 13.62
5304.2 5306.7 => 14.43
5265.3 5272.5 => 12.14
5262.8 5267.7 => 12.6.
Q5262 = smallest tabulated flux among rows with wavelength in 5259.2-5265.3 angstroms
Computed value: 12.76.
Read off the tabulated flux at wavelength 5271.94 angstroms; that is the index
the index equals 13.33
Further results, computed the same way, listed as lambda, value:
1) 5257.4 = 13.85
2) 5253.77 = 13.86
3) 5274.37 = 13.79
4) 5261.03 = 13.84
